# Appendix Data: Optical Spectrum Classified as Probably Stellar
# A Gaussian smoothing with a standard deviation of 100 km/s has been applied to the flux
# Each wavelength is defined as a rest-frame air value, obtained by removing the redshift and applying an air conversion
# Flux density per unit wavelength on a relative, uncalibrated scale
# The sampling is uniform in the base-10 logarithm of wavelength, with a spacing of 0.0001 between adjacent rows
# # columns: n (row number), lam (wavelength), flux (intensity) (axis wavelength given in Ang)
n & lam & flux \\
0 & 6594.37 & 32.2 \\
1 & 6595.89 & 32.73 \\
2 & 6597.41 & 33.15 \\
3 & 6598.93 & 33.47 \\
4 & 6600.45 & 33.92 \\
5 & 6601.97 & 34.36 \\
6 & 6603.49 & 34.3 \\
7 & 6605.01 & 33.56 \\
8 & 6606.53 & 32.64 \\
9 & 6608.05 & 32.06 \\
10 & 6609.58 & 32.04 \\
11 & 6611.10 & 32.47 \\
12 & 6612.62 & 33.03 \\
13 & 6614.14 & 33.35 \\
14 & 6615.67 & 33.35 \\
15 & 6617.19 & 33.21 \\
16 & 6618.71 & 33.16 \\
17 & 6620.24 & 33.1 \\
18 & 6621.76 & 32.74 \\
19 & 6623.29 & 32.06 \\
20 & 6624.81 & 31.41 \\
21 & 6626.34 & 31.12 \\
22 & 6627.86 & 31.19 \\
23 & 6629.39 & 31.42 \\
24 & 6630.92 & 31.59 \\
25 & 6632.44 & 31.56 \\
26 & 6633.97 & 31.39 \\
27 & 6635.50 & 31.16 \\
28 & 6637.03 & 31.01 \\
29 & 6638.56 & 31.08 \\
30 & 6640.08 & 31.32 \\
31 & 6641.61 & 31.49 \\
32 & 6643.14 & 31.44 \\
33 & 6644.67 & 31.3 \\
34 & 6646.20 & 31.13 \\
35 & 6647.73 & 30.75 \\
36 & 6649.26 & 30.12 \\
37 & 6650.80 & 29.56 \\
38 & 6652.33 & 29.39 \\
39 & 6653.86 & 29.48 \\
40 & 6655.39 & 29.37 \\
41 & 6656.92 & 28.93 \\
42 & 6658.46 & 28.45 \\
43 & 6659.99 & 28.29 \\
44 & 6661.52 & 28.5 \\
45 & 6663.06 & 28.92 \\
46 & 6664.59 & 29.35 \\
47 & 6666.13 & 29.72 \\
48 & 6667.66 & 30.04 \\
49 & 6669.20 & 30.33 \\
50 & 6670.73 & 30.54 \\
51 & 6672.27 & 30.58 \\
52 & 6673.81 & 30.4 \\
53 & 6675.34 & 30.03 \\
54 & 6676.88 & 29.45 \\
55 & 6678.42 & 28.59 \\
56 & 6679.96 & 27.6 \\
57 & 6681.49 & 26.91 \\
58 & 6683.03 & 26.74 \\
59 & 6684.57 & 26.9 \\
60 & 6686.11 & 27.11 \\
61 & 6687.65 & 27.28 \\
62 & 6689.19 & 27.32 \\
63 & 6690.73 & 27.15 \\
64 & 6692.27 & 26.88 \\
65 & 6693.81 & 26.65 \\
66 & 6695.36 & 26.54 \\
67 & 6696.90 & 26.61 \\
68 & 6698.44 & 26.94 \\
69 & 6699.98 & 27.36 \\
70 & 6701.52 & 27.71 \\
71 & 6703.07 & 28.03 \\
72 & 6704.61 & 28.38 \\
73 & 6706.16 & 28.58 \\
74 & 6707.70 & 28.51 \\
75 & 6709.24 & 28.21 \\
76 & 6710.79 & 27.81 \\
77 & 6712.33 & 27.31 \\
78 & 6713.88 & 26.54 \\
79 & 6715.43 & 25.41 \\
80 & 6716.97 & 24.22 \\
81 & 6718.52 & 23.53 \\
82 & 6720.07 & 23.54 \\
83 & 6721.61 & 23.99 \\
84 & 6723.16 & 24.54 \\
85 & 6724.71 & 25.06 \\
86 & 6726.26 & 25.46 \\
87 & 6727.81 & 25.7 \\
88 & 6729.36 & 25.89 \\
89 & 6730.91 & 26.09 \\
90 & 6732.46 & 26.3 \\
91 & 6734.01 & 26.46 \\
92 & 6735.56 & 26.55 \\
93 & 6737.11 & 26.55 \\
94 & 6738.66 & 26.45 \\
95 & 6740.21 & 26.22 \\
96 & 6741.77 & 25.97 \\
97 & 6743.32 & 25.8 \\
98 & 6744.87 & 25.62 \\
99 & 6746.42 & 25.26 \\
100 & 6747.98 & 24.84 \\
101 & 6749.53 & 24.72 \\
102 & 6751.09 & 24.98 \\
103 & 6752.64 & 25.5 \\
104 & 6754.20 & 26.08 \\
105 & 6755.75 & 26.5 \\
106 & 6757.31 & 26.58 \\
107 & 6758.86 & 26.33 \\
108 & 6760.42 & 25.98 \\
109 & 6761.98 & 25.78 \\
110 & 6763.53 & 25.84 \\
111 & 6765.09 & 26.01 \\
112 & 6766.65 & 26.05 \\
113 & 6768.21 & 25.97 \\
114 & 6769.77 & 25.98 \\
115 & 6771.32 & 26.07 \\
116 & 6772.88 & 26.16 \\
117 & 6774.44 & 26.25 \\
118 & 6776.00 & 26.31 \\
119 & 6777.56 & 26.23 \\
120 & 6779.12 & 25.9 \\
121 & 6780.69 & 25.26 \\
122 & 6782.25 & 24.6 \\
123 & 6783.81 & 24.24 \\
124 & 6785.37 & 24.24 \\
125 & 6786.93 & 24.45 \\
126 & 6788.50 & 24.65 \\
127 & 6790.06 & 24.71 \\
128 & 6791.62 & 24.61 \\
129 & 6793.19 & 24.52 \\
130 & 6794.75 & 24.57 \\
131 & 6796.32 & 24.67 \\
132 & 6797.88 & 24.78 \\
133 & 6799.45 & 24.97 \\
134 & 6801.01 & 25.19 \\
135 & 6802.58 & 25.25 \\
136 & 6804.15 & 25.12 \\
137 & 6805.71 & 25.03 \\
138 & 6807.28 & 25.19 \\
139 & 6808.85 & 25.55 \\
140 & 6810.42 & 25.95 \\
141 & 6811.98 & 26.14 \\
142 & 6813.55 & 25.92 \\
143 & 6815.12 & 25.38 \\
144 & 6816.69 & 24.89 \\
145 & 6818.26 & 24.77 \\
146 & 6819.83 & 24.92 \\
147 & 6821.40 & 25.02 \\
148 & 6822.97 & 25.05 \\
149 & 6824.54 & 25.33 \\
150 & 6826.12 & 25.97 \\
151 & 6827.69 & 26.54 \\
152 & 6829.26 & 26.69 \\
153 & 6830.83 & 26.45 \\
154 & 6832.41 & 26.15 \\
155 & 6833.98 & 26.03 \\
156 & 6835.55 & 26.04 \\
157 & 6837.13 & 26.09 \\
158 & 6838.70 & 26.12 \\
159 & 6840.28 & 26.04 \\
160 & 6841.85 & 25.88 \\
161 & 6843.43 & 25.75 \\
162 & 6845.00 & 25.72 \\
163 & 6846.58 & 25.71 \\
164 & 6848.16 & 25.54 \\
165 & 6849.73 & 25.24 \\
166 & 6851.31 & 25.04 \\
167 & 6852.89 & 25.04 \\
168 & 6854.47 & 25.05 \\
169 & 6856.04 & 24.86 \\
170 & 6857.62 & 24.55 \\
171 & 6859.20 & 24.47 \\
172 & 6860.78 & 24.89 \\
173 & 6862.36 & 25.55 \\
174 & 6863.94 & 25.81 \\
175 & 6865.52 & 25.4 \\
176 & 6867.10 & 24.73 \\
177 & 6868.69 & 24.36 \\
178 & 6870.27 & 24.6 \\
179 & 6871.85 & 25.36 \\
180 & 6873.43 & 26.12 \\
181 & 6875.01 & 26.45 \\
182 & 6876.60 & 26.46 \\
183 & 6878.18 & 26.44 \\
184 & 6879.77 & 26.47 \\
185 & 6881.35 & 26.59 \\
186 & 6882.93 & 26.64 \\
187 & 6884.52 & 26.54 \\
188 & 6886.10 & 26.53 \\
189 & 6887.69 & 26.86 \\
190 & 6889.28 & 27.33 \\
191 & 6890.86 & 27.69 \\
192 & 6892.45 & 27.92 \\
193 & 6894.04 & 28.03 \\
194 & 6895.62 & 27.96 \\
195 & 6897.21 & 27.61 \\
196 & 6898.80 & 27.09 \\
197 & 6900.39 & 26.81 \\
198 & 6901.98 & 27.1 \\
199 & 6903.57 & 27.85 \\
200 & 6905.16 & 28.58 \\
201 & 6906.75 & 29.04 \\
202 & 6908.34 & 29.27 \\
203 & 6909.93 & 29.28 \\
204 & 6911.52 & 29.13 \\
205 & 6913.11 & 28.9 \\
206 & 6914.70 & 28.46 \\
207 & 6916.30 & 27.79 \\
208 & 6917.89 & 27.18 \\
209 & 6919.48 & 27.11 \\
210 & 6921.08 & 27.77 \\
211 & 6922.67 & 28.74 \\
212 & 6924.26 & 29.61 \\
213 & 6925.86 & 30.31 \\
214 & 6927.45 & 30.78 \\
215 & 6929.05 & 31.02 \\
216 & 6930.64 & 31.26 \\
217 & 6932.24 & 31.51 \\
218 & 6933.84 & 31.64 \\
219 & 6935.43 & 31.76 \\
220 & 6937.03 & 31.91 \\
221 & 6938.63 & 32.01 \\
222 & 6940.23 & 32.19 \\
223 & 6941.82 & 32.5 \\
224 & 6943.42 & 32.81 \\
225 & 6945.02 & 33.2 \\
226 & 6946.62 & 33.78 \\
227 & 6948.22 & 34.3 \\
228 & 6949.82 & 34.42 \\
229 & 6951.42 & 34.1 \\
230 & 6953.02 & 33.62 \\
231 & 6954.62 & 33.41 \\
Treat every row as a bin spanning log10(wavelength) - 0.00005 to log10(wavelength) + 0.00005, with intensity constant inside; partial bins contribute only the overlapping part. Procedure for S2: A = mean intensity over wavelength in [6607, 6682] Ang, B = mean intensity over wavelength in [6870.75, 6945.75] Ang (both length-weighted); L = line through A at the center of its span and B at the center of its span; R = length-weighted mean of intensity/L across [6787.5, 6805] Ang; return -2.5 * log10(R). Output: 0.19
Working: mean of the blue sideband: 30.7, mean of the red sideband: 28.7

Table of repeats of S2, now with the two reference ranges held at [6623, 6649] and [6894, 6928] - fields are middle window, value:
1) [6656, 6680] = 0.06 mag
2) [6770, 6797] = 0.18 mag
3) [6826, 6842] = 0.12 mag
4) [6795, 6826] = 0.17 mag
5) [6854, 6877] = 0.15 mag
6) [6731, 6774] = 0.16 mag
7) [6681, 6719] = 0.14 mag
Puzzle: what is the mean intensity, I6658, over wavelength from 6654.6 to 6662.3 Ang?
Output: 28.7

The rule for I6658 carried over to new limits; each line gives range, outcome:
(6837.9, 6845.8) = 25.9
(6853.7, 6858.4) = 24.9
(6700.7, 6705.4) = 28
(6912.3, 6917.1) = 28.4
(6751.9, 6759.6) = 26.2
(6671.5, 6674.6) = 30.5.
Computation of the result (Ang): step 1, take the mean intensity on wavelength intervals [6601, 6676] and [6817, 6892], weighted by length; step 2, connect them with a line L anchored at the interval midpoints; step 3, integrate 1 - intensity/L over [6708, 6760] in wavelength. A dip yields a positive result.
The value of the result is 5.4 Ang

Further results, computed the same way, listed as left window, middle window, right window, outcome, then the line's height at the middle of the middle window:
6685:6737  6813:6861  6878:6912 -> 3.01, 27.2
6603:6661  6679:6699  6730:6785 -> 1.32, 28.9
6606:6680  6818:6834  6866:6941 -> 1.79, 29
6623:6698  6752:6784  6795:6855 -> 1.16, 26.9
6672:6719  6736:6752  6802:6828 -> 0.58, 26.6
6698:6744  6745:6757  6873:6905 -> 0.44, 26.4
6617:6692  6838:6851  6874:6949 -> 1.59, 29.3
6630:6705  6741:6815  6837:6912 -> 5.95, 27.7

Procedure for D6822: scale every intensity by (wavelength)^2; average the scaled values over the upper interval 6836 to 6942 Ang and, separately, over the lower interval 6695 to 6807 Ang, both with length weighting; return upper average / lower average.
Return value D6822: 1.11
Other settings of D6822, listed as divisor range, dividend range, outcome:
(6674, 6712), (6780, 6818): 0.93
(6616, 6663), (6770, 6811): 0.85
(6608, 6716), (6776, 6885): 0.90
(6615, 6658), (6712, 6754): 0.84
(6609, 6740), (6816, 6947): 1.01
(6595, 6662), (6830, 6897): 0.88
